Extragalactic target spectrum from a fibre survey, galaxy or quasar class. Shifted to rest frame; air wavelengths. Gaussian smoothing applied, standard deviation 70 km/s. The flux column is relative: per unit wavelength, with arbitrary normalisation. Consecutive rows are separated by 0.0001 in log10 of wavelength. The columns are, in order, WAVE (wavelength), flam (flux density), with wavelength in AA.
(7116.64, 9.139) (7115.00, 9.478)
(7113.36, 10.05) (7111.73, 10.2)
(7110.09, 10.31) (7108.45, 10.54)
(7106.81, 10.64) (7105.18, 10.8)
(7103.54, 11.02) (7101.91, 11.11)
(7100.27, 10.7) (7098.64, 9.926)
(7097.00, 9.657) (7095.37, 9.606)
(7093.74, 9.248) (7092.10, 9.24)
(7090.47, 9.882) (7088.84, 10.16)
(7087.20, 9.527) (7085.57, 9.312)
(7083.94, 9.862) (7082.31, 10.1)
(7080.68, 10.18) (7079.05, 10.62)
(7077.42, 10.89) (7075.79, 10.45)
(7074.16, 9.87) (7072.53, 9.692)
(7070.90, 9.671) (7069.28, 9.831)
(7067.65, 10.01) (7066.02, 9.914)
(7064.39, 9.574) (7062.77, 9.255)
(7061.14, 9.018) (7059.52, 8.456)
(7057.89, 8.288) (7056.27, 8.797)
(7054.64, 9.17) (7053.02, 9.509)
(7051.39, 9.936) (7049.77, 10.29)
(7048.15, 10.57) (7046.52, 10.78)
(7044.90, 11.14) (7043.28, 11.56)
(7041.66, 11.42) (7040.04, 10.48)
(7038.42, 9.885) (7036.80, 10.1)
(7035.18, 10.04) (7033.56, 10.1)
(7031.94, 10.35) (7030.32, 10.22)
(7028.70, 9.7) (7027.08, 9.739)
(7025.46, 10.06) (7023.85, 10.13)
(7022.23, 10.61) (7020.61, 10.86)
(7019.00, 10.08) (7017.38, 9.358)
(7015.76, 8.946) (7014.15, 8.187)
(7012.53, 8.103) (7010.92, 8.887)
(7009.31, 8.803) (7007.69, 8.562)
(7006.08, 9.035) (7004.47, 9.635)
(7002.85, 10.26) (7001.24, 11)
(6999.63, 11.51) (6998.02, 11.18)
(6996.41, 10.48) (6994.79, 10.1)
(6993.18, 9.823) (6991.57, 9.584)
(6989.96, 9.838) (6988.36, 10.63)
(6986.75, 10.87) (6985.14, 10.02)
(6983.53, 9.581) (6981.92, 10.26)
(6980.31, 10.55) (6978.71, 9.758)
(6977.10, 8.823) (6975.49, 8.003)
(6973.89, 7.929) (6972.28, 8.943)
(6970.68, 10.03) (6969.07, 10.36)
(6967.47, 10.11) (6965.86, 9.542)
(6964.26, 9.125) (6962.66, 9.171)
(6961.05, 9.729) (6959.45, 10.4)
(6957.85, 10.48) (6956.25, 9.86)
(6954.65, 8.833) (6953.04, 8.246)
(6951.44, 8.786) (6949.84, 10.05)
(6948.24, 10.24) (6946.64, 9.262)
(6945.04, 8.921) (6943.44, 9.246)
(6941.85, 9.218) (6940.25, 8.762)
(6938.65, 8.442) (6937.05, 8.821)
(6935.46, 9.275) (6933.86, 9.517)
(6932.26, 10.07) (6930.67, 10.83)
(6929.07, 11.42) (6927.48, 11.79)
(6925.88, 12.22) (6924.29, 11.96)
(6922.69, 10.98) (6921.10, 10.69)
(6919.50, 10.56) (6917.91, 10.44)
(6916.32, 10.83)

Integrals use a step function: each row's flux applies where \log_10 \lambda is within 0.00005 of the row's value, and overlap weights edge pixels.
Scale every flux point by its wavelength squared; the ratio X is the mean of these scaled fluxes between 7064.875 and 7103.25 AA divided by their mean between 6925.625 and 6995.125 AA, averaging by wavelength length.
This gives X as 1.1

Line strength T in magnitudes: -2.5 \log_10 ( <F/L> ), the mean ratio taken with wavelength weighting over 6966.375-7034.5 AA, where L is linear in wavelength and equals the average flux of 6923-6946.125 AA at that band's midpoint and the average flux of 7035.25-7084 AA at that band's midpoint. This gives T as 0.02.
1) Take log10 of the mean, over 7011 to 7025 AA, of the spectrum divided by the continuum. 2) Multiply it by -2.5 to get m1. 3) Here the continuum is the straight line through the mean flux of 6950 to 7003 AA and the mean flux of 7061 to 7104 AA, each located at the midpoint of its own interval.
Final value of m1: 0.04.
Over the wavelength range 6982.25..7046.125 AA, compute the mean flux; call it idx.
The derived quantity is 10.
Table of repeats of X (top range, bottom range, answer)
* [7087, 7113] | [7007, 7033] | 1.09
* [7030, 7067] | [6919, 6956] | 1.04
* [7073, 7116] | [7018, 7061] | 1.02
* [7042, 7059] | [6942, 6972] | 1.08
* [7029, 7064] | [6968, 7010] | 1.03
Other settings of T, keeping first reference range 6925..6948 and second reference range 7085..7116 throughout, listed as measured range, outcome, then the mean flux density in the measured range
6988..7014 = 0.018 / 9.78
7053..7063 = 0.133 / 8.86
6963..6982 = 0.055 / 9.42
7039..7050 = -0.094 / 10.9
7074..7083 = -0.037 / 10.4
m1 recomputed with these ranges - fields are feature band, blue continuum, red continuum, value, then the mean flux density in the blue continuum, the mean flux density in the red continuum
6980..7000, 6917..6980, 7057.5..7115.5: -0.052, 9.77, 9.93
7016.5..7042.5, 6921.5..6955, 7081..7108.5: -0.022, 9.87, 10.1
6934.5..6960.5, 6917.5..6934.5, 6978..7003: 0.157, 11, 10.3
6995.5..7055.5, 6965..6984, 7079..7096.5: -0.045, 9.49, 9.76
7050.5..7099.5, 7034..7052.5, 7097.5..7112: 0.097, 10.5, 10.6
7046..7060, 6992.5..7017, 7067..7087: 0.041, 9.63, 10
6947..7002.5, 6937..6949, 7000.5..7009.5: -0.051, 9.13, 9.58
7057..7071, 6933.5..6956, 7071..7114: 0.070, 9.13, 10.1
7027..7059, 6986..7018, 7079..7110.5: -0.021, 9.74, 10.1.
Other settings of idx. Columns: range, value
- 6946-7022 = 9.66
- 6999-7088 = 9.86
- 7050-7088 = 9.66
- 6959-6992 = 9.67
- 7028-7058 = 10.2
